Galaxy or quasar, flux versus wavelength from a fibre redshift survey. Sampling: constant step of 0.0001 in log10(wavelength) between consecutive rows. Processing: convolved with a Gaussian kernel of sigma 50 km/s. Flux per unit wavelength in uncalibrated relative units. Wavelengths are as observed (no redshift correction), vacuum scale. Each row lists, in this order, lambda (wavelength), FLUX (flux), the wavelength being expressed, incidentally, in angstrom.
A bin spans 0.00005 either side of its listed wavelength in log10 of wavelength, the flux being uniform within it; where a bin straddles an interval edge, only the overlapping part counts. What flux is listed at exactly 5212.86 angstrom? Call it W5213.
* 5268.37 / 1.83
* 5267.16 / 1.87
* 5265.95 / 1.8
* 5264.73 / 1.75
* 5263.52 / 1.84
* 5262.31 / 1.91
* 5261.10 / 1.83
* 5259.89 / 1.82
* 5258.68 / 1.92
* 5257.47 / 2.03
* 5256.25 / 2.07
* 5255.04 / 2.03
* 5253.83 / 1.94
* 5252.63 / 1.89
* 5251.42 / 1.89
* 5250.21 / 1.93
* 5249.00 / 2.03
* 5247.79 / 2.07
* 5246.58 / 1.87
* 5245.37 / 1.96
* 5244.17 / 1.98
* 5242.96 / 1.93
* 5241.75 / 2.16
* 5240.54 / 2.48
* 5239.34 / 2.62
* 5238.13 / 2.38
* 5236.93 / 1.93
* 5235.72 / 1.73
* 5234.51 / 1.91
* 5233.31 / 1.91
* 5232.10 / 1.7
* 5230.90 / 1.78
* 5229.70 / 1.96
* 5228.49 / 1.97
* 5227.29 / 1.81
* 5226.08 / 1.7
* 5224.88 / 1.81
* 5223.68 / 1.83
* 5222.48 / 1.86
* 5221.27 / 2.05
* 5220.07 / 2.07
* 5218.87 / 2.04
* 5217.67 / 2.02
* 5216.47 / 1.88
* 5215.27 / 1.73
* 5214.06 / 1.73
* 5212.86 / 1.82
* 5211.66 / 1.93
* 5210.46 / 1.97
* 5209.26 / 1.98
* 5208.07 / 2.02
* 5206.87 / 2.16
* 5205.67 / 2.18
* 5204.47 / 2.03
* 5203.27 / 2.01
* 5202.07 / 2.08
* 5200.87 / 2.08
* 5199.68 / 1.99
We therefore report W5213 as 1.82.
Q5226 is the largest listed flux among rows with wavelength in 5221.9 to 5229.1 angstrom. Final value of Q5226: 1.97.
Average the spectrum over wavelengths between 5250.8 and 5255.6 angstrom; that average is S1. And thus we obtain 1.94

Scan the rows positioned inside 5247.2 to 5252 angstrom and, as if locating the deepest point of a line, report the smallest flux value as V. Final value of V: 1.89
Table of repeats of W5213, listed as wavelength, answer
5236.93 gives 1.93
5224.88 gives 1.81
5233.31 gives 1.91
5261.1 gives 1.83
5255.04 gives 2.03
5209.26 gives 1.98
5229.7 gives 1.96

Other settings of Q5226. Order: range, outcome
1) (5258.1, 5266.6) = 1.92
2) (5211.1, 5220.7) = 2.07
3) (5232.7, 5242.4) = 2.62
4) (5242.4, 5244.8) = 1.98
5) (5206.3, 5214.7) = 2.16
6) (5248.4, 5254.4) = 2.03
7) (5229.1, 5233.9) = 1.96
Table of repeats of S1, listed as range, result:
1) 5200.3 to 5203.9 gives 2.05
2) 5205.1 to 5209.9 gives 2.09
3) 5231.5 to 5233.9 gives 1.8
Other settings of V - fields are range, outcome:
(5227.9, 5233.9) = 1.7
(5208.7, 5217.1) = 1.73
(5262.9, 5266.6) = 1.75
